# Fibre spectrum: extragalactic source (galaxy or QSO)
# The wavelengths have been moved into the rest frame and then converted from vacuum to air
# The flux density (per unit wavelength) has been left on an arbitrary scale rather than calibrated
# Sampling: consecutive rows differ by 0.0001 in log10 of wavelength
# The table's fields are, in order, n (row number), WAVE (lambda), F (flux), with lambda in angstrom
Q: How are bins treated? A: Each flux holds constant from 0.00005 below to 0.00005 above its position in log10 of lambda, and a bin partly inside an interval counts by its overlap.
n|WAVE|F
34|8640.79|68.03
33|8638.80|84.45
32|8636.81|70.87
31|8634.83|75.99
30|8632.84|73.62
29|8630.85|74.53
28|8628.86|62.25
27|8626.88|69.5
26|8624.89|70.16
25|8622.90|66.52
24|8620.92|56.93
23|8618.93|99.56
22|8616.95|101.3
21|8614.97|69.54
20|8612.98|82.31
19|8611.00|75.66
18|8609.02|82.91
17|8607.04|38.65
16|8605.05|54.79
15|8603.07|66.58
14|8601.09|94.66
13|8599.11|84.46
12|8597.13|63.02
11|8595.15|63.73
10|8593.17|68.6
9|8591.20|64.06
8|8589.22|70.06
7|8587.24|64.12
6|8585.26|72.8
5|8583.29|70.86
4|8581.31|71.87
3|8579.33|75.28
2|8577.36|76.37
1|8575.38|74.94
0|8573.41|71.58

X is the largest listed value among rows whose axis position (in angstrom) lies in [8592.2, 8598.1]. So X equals 68.6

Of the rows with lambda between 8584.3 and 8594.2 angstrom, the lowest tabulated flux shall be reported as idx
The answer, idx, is 64.06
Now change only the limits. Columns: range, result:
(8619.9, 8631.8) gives 56.93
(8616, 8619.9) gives 99.56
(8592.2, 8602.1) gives 63.02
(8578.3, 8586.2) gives 70.86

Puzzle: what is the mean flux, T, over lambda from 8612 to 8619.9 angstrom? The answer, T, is 88.2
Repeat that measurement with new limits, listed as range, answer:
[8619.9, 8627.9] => 65.8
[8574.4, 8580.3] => 75.5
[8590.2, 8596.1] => 65.5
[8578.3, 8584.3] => 72.7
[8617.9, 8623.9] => 74.5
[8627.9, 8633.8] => 70.1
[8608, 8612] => 79.1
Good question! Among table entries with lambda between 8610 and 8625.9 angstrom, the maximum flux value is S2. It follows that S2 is 101.3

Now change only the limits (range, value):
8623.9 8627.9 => 70.16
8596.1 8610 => 94.66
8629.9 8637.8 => 75.99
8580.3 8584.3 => 71.87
